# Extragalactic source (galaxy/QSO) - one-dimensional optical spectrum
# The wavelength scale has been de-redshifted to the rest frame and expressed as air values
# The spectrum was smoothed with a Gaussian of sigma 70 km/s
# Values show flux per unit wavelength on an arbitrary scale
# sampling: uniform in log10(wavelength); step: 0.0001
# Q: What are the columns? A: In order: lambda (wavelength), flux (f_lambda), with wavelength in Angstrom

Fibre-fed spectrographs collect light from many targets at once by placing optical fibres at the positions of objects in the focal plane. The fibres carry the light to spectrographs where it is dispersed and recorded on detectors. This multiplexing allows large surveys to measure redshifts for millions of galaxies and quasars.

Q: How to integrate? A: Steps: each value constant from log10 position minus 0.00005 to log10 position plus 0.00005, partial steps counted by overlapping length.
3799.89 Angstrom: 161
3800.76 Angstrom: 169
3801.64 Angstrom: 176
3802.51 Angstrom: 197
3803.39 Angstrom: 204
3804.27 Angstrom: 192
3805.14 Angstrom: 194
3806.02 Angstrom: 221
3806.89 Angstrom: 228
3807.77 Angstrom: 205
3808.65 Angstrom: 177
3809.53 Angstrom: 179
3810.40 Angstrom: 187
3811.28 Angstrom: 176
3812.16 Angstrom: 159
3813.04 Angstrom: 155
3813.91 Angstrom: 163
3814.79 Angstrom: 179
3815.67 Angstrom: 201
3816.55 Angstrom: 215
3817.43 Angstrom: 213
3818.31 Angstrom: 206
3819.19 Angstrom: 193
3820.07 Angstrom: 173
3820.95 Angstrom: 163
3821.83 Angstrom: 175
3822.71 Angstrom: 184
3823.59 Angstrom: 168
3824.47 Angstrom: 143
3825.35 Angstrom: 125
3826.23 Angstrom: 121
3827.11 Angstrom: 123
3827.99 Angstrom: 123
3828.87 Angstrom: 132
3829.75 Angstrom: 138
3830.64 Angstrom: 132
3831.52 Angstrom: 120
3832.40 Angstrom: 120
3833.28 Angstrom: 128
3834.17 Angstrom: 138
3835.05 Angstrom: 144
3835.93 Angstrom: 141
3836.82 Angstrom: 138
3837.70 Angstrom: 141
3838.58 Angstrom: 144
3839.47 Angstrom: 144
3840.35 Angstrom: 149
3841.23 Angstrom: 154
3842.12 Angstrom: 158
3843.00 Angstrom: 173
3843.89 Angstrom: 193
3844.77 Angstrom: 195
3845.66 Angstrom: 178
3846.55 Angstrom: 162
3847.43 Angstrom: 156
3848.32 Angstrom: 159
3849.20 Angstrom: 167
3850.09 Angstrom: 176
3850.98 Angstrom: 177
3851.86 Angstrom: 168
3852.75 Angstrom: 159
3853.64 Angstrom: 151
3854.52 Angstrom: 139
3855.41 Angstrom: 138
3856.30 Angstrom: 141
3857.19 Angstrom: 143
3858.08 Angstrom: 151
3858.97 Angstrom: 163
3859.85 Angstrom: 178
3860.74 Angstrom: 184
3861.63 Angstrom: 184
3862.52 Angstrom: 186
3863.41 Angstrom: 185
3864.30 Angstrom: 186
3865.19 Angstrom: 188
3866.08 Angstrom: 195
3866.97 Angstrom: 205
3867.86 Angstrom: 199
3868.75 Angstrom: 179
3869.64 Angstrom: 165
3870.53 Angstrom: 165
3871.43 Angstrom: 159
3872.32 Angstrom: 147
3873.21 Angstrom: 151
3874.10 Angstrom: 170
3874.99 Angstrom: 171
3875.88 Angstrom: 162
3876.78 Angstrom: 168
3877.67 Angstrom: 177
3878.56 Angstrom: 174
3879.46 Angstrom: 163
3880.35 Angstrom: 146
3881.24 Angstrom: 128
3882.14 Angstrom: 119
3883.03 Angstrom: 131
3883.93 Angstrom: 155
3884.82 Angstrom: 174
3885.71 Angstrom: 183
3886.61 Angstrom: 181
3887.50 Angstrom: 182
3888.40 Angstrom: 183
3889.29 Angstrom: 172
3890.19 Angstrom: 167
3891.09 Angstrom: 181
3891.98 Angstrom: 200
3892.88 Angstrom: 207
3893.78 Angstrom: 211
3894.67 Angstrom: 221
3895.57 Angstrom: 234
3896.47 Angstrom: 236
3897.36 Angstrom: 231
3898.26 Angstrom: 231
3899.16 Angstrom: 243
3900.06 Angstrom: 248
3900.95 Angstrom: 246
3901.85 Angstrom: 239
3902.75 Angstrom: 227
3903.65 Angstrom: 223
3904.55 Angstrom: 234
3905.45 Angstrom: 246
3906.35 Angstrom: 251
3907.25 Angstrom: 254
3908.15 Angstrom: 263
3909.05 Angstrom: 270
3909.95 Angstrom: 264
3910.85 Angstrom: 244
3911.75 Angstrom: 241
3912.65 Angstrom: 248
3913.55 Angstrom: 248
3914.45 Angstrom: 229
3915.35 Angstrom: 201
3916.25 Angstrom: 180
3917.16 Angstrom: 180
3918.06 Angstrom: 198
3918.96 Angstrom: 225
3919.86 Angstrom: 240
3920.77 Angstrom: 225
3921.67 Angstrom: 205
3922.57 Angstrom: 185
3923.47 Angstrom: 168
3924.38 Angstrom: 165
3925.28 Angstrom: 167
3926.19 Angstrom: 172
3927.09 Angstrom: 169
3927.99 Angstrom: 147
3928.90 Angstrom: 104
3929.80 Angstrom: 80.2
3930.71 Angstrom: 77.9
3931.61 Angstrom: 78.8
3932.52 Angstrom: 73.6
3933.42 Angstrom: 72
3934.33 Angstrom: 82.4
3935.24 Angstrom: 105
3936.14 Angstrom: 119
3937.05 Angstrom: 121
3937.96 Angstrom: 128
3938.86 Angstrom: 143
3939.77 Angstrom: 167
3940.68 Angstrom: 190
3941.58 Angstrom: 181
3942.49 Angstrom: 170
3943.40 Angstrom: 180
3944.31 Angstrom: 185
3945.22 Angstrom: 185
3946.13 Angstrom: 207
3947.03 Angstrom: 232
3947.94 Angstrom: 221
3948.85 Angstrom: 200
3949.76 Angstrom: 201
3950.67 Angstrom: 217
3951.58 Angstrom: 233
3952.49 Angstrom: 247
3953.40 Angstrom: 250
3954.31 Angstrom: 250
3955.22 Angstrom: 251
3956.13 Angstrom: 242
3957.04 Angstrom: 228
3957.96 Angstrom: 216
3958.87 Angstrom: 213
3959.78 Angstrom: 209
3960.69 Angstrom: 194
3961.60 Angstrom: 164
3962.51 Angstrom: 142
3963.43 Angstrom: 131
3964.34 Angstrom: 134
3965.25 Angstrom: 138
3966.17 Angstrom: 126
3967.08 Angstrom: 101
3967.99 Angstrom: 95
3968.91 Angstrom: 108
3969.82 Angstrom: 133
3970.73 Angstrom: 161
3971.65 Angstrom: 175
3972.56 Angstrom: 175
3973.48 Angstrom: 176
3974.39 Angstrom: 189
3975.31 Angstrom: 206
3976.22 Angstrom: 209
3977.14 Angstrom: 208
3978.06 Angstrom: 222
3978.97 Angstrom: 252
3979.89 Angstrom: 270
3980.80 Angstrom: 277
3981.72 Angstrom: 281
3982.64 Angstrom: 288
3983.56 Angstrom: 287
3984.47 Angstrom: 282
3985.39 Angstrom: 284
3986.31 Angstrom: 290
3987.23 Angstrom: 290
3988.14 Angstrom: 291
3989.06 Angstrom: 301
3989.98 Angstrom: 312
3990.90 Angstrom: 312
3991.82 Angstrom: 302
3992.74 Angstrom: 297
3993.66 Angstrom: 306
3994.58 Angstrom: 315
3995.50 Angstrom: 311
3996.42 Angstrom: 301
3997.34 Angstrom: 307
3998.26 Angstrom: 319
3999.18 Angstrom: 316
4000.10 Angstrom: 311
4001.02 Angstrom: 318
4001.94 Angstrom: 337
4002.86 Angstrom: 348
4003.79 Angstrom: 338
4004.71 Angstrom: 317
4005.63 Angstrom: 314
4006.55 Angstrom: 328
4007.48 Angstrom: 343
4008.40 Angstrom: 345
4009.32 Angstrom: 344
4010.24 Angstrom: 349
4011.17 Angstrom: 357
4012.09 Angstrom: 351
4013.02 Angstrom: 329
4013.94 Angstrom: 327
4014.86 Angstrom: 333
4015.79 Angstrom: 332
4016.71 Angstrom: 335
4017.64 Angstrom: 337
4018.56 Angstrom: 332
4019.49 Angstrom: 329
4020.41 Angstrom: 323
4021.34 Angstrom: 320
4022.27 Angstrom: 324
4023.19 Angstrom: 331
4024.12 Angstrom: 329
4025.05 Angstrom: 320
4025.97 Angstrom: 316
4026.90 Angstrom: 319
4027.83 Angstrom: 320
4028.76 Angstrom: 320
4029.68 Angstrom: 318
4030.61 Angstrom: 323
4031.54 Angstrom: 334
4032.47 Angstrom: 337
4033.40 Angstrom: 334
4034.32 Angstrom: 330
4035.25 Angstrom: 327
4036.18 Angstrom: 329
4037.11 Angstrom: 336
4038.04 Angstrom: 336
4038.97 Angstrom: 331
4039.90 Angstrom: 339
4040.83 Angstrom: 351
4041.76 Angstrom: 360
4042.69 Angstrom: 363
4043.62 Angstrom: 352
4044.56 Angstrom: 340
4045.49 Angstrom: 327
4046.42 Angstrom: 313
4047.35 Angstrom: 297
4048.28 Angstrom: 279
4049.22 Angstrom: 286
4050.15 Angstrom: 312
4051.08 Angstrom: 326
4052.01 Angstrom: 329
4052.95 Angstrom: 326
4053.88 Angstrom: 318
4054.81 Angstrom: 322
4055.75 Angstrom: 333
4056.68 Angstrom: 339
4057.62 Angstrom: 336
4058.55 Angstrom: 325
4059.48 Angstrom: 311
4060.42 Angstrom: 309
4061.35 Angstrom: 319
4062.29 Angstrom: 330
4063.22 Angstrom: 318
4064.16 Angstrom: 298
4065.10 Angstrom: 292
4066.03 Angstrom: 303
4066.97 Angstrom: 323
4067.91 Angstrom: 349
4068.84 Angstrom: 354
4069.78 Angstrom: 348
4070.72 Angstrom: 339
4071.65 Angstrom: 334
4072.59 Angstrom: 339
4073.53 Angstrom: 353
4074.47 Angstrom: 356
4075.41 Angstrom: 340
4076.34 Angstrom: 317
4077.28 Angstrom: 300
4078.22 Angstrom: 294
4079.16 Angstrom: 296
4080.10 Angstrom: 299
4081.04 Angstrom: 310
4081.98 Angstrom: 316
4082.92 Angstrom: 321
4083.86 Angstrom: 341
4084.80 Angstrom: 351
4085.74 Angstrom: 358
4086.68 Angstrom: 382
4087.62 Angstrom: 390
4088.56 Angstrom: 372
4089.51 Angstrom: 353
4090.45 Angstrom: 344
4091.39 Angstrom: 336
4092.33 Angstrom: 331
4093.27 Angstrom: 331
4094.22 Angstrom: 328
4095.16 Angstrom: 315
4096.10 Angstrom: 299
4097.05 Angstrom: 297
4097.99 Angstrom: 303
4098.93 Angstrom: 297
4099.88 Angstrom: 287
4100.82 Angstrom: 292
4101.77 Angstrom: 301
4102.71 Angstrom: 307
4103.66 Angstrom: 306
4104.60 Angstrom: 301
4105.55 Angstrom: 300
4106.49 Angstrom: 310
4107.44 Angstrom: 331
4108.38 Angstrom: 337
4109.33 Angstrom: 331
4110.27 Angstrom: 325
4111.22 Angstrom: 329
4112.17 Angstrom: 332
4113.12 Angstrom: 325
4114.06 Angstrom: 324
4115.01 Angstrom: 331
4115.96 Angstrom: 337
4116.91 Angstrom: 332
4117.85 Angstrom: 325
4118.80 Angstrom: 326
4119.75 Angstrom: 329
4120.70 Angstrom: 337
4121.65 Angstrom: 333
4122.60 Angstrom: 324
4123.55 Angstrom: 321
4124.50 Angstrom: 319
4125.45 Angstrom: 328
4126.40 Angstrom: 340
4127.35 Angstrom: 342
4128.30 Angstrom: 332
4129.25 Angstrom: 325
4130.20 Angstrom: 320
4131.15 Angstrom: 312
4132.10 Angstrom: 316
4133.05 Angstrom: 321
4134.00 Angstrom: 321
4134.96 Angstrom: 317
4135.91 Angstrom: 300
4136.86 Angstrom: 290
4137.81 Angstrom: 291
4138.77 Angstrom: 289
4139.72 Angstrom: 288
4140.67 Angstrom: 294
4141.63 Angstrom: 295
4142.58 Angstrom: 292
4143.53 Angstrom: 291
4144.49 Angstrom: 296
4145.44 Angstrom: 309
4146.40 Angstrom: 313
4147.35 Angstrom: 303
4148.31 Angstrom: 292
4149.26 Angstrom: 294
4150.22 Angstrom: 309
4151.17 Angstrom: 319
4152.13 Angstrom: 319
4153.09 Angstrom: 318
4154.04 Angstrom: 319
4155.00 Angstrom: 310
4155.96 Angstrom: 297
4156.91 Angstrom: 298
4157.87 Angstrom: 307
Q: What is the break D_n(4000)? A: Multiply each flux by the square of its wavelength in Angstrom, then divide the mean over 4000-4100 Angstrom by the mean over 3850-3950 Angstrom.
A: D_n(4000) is 1.9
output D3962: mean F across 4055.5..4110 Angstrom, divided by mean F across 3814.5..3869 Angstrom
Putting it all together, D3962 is 2.00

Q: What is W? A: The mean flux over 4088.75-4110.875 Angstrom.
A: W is 316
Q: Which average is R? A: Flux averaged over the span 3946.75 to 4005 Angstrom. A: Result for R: 240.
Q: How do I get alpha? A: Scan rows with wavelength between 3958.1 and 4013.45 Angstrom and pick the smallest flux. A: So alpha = 95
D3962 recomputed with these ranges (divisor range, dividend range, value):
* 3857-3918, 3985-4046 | 1.66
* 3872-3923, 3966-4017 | 1.36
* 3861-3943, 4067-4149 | 1.75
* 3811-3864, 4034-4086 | 2.04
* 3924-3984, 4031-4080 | 1.84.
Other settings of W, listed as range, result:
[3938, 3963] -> 203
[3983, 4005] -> 308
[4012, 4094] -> 329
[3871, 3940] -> 183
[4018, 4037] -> 326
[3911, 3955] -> 178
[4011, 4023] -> 332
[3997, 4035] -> 329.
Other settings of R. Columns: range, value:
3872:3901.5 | 185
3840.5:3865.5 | 167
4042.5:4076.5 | 326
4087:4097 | 339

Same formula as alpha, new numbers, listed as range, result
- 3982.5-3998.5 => 282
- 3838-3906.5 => 119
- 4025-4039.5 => 316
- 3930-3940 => 72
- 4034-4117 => 279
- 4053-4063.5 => 309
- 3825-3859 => 120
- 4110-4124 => 321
